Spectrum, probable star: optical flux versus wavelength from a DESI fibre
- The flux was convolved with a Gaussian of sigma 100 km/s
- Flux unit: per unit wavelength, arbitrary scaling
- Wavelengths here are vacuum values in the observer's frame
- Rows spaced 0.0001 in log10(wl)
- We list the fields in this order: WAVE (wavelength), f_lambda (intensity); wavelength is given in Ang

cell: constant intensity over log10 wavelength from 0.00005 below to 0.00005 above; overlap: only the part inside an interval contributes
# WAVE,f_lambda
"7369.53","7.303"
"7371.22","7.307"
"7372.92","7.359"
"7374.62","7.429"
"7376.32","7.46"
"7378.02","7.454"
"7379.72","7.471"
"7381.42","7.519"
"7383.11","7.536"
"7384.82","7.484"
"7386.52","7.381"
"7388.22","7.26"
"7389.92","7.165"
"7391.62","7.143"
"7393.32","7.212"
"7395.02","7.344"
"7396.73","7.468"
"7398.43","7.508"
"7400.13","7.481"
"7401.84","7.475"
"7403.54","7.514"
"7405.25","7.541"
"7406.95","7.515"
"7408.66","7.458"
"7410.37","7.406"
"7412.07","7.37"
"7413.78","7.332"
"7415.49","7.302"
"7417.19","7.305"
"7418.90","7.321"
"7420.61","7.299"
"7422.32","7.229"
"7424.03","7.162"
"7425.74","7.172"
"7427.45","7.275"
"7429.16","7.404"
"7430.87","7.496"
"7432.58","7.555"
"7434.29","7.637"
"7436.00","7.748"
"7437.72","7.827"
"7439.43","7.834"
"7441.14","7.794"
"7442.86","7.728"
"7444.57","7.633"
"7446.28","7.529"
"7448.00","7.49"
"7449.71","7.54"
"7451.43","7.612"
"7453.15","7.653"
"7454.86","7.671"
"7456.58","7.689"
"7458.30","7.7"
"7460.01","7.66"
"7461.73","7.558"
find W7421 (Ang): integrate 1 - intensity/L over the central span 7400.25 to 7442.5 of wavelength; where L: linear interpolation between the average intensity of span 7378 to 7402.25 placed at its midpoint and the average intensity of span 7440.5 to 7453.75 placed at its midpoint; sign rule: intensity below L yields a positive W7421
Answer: 0.3 Ang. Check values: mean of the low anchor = 7.39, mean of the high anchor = 7.62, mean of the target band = 7.46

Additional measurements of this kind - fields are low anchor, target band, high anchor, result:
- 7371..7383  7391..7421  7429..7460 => 0.55 Ang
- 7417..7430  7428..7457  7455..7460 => -0.51 Ang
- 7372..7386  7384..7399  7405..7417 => 0.23 Ang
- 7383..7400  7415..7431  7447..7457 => 0.41 Ang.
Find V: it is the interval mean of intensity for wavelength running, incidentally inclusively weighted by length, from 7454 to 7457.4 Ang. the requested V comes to 7.69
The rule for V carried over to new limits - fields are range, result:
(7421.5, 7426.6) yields 7.19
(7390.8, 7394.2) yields 7.19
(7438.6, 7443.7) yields 7.78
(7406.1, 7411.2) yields 7.45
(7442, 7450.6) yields 7.58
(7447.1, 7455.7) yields 7.59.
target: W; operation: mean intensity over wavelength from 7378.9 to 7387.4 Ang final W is 7.48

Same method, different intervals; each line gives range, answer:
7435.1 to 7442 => 7.8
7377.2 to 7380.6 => 7.46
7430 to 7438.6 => 7.65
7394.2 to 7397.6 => 7.4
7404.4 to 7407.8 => 7.54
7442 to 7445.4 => 7.68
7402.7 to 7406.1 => 7.52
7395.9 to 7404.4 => 7.49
